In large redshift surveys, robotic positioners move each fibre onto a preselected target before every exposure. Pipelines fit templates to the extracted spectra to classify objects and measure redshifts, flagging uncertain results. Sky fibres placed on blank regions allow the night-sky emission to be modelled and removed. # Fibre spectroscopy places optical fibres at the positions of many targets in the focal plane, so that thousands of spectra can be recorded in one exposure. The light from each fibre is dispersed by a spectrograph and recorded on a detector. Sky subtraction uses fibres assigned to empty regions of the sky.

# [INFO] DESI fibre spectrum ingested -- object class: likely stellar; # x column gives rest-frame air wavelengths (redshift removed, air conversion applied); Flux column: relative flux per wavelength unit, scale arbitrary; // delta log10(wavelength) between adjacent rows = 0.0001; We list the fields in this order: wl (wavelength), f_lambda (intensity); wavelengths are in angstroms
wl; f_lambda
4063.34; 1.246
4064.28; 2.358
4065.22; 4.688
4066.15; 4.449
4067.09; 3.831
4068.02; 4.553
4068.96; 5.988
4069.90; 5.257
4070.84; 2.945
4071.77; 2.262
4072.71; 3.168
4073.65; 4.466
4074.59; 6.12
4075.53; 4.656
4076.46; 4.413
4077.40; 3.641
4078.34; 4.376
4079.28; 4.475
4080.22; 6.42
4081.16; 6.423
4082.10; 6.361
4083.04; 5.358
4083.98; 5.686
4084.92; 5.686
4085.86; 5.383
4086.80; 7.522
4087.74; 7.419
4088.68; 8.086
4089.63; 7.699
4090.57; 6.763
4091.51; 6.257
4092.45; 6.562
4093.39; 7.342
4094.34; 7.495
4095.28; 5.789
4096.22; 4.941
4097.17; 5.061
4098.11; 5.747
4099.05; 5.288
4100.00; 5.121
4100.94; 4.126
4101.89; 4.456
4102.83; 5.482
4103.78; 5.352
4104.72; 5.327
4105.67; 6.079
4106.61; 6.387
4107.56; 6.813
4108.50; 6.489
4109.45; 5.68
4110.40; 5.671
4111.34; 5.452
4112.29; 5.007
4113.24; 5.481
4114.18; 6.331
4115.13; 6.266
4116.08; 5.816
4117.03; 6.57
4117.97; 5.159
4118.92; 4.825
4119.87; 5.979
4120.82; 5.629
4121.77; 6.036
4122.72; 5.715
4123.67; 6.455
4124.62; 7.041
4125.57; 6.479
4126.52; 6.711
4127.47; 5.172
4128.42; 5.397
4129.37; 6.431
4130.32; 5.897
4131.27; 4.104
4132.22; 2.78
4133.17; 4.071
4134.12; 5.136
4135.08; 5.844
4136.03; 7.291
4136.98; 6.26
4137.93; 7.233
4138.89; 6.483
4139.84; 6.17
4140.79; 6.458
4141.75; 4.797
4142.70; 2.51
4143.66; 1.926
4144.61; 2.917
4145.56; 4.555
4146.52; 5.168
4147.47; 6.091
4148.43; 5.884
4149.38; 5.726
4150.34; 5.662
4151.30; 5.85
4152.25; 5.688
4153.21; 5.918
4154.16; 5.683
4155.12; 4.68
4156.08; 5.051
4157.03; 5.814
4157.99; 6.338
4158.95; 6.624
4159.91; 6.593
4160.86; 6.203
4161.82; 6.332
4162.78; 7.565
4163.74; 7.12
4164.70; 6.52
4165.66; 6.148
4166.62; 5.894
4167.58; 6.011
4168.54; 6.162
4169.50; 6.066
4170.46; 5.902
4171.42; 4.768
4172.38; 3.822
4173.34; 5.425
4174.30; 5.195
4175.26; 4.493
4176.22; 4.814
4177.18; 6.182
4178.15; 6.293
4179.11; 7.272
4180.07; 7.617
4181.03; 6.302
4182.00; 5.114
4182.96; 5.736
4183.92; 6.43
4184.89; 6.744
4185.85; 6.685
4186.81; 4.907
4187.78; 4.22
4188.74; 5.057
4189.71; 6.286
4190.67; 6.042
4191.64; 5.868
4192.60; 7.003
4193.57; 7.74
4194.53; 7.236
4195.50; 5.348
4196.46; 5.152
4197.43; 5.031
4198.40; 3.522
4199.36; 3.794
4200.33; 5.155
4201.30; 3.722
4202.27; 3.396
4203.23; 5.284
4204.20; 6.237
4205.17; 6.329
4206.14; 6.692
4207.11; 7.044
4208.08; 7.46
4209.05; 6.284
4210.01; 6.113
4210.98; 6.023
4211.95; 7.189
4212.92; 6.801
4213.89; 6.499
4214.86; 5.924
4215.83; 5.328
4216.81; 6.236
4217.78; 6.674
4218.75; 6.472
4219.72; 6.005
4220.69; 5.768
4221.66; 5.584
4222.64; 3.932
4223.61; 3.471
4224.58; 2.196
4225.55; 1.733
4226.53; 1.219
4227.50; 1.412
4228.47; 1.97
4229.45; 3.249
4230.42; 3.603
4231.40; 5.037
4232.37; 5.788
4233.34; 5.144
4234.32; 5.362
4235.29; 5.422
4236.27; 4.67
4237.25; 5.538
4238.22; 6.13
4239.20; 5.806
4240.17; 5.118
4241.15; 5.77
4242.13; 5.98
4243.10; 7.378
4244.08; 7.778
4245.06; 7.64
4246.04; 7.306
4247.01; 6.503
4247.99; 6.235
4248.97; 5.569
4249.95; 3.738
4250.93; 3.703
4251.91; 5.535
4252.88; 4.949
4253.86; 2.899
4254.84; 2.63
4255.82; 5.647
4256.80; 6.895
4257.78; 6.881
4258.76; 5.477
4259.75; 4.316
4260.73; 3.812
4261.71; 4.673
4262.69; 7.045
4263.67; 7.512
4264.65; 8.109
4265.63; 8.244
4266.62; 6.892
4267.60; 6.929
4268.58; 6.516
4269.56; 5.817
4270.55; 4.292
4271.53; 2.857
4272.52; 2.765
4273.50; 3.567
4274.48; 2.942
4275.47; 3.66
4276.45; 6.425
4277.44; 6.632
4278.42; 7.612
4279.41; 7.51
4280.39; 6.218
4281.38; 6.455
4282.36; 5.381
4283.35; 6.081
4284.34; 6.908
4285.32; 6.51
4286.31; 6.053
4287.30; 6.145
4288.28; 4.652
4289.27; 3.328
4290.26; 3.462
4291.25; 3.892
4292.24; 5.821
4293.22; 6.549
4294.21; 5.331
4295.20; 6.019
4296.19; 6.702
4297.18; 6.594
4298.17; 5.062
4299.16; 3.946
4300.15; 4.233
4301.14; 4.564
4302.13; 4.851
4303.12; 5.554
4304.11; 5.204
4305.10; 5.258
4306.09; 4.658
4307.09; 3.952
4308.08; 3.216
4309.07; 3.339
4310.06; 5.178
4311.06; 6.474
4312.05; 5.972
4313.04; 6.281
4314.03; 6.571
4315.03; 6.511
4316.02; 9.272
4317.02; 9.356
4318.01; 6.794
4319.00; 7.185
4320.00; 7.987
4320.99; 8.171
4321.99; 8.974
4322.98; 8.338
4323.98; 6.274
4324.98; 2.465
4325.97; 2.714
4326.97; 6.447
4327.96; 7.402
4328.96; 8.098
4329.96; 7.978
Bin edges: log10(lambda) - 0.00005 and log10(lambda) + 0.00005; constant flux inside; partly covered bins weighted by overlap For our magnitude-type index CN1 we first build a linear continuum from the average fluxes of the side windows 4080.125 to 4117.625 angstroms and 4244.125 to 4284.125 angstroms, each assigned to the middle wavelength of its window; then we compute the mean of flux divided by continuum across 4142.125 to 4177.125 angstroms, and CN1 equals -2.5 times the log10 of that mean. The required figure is 0.08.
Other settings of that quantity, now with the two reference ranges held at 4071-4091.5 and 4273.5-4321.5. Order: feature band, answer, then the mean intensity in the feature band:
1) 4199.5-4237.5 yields 0.12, 5.06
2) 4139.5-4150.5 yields 0.17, 4.78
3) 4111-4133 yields -0.02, 5.66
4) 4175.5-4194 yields -0.09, 6.09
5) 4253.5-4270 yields -0.04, 5.92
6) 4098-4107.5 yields 0.03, 5.38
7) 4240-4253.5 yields -0.05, 5.93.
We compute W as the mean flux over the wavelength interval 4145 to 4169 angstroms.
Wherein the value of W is 5.96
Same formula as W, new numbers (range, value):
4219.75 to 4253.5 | 4.9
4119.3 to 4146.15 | 5.4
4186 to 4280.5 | 5.41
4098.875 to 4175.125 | 5.63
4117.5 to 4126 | 5.92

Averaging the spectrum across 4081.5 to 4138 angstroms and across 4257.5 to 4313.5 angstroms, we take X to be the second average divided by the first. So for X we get 0.92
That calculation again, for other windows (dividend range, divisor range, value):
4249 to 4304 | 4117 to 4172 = 0.95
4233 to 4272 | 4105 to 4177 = 1.01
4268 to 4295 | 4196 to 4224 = 0.95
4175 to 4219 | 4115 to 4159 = 1.07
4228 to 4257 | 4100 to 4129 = 0.92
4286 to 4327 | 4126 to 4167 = 1.02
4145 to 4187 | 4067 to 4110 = 1.06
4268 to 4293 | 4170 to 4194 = 0.91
